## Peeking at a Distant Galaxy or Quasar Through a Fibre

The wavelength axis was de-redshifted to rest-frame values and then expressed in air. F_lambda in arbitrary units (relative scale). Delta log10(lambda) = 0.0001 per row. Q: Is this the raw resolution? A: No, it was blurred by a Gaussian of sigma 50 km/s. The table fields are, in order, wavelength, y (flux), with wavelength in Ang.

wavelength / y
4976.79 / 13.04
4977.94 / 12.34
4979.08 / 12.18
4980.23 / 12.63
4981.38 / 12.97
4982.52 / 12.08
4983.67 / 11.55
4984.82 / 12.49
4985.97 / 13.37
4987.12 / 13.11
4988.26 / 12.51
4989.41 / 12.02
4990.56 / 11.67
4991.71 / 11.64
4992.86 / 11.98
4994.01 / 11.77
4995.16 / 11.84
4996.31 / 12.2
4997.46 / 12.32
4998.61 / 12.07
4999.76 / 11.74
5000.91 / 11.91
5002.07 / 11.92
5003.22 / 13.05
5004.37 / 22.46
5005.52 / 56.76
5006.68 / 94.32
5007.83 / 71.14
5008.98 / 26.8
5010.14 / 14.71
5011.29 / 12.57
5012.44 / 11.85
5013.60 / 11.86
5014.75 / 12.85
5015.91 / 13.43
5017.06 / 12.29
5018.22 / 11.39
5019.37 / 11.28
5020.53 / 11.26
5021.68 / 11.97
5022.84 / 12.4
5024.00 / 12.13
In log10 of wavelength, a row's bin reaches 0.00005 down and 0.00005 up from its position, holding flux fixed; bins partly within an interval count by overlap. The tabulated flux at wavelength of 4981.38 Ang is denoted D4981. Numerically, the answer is 12.97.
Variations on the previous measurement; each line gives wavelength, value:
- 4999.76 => 11.74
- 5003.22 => 13.05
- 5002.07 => 11.92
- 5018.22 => 11.39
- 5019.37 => 11.28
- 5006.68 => 94.32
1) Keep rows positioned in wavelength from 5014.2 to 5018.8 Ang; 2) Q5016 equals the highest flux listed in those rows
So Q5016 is 13.43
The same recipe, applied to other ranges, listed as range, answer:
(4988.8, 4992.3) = 12.02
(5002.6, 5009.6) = 94.32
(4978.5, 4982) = 12.97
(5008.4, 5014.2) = 26.8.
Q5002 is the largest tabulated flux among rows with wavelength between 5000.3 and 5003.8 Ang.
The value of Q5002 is 13.05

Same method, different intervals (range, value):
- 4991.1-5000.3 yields 12.32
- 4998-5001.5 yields 12.07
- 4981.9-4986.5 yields 13.37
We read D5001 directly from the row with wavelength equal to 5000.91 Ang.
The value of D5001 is 11.91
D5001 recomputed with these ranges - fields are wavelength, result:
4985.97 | 13.37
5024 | 12.13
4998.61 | 12.07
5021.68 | 11.97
